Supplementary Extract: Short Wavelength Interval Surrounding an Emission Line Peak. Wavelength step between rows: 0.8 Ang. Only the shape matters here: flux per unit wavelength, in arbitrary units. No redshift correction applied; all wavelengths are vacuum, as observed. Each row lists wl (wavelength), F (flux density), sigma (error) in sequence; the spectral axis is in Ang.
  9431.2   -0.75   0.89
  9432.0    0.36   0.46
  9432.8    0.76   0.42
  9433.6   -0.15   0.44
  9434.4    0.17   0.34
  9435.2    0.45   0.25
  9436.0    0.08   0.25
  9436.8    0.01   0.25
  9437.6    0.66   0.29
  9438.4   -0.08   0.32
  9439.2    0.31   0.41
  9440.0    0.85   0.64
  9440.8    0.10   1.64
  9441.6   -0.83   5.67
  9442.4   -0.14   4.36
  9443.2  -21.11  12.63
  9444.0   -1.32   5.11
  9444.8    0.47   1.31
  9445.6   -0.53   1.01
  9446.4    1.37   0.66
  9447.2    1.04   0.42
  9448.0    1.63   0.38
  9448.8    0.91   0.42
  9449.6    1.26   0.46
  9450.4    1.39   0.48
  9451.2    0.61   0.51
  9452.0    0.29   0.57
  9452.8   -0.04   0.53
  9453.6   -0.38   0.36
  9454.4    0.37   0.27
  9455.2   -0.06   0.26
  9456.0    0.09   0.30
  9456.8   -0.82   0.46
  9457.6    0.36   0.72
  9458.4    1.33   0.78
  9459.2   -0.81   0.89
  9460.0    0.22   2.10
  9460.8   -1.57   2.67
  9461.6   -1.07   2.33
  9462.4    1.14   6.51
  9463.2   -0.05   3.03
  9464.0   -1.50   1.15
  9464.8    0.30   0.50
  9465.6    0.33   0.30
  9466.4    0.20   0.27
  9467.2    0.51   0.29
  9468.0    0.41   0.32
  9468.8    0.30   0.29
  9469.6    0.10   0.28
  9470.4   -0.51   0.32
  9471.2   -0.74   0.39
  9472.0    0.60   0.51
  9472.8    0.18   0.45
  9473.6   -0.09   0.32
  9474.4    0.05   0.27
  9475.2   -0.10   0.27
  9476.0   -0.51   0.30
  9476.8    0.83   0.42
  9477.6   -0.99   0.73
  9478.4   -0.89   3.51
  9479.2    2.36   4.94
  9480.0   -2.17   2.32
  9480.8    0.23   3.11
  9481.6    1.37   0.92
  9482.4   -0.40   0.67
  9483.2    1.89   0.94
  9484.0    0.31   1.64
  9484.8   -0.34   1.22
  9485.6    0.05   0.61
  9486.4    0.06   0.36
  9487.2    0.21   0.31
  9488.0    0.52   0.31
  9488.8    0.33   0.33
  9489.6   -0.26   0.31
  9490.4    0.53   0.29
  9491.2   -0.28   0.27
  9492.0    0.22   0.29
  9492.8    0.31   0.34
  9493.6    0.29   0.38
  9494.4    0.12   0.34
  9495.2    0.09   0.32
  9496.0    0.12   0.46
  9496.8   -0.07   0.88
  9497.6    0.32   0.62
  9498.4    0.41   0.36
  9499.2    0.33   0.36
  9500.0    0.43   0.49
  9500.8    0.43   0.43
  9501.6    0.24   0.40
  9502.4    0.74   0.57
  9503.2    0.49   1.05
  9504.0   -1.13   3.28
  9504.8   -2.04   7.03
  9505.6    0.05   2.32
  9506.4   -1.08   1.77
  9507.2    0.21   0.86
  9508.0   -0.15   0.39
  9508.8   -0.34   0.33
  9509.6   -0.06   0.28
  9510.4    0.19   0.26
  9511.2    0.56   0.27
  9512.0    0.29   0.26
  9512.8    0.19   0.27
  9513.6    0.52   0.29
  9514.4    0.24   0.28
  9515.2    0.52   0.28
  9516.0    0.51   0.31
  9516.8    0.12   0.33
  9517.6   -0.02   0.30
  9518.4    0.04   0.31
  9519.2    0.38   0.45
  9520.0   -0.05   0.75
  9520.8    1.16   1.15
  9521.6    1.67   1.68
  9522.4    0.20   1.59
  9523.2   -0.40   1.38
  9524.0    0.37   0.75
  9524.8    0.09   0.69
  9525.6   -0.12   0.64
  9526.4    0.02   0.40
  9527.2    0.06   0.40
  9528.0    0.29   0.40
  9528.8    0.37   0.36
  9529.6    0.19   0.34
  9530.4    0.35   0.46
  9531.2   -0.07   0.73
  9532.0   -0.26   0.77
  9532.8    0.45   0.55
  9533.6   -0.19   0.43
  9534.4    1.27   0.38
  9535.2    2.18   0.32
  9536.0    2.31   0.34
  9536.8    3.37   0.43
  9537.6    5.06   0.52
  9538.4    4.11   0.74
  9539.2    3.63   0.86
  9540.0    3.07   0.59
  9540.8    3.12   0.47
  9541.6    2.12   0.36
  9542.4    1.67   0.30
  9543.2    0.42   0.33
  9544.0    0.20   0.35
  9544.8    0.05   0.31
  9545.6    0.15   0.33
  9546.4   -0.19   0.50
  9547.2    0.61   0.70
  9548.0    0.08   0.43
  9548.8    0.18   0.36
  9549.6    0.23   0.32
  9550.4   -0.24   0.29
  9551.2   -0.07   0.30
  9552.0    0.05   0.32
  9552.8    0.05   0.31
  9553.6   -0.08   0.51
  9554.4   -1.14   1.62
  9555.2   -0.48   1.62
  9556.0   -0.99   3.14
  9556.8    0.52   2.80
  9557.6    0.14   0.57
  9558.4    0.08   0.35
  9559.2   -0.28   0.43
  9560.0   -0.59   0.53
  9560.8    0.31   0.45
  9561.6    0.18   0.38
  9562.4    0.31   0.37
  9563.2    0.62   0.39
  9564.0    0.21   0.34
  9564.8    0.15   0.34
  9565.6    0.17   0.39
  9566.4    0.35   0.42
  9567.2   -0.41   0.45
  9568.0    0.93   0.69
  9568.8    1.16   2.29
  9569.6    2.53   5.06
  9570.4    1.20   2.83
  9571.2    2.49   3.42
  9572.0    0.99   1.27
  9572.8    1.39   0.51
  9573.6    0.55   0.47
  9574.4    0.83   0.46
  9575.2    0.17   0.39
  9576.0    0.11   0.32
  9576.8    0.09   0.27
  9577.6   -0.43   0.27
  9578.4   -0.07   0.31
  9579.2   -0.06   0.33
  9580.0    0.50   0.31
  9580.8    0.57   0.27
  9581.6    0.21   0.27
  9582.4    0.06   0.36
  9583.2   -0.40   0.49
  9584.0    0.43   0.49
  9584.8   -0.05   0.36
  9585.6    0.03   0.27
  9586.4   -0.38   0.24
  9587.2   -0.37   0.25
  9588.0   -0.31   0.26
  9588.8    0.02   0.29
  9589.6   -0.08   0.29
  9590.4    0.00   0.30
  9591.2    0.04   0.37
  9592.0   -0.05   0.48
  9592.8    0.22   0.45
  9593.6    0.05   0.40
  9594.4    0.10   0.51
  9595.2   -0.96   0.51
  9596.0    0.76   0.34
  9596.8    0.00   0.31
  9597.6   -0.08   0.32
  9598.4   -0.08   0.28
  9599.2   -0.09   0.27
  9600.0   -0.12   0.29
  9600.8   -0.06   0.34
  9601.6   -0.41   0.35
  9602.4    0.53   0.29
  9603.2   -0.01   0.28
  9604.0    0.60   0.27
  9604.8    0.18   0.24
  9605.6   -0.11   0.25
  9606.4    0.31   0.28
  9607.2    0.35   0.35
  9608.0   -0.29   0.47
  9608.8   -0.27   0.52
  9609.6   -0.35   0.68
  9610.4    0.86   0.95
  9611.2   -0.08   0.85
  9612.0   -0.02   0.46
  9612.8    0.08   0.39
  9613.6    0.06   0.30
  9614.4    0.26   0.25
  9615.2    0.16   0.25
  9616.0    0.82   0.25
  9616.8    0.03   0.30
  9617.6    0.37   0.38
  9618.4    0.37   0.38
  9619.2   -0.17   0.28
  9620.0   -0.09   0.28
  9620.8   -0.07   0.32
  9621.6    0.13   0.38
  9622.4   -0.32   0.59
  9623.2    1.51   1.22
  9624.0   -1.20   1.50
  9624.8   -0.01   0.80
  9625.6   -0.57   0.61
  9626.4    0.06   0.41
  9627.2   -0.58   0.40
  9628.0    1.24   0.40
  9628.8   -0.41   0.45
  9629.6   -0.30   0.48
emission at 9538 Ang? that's [O III] 5007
